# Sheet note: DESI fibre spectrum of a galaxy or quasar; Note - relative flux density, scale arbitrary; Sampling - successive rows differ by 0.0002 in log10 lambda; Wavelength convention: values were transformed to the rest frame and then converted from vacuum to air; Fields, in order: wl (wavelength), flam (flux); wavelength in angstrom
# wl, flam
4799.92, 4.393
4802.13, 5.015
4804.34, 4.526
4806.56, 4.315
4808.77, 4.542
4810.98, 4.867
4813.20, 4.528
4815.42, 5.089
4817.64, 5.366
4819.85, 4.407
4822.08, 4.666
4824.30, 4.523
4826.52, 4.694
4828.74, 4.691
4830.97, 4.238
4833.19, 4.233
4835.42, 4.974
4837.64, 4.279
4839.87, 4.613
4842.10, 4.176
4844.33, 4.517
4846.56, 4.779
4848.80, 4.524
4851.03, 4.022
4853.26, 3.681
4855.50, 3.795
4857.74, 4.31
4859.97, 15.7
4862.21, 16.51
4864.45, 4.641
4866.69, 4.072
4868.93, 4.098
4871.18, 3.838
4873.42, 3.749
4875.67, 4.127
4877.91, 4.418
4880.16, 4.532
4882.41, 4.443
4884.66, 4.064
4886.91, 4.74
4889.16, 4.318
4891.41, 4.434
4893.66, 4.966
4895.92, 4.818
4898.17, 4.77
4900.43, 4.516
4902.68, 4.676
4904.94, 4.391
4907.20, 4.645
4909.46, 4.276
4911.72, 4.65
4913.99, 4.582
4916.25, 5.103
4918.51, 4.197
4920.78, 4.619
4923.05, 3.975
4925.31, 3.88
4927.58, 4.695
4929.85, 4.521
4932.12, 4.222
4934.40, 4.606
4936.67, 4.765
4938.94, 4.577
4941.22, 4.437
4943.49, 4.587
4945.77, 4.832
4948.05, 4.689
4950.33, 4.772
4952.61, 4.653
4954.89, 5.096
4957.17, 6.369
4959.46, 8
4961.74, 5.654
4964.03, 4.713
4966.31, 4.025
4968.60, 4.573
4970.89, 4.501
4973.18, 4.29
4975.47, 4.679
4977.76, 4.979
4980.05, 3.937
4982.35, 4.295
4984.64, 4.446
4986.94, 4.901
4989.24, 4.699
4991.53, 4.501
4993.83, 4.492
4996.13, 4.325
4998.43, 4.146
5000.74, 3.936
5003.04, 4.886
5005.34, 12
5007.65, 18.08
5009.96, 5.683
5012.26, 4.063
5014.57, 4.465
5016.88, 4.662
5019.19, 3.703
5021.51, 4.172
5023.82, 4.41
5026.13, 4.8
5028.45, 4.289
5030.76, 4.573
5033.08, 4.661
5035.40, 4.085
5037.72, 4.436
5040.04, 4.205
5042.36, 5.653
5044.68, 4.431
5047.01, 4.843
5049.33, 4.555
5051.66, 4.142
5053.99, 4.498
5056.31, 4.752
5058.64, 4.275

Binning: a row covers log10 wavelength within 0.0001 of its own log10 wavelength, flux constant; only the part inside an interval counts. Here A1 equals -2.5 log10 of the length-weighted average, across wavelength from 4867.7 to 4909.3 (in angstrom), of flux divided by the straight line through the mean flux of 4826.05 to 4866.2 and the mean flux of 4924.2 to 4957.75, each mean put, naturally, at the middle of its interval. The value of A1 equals 0.184 mag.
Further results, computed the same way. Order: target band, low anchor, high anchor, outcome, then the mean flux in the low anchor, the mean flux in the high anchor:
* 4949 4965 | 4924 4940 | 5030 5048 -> -0.24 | 4.46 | 4.61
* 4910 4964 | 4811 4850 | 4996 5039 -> 0.07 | 4.61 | 5.57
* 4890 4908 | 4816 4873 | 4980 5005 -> 0.10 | 5.31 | 4.68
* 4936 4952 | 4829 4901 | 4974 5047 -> 0.10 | 5.09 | 5.17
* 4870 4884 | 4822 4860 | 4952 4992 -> 0.15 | 4.73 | 4.92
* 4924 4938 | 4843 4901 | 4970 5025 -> 0.19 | 5.25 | 5.35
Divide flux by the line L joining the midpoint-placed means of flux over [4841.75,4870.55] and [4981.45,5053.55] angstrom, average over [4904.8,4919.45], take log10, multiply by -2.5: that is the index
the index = 0.25 mag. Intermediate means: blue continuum 6.08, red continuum 5.17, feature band 4.56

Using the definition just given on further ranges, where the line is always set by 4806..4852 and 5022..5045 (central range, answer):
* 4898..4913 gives 0.01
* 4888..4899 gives -0.02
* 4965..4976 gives 0.04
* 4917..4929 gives 0.06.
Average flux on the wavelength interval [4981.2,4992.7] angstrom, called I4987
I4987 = 4.57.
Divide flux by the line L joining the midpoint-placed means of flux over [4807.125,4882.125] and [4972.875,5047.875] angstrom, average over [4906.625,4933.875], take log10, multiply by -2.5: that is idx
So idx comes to 0.16 mag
